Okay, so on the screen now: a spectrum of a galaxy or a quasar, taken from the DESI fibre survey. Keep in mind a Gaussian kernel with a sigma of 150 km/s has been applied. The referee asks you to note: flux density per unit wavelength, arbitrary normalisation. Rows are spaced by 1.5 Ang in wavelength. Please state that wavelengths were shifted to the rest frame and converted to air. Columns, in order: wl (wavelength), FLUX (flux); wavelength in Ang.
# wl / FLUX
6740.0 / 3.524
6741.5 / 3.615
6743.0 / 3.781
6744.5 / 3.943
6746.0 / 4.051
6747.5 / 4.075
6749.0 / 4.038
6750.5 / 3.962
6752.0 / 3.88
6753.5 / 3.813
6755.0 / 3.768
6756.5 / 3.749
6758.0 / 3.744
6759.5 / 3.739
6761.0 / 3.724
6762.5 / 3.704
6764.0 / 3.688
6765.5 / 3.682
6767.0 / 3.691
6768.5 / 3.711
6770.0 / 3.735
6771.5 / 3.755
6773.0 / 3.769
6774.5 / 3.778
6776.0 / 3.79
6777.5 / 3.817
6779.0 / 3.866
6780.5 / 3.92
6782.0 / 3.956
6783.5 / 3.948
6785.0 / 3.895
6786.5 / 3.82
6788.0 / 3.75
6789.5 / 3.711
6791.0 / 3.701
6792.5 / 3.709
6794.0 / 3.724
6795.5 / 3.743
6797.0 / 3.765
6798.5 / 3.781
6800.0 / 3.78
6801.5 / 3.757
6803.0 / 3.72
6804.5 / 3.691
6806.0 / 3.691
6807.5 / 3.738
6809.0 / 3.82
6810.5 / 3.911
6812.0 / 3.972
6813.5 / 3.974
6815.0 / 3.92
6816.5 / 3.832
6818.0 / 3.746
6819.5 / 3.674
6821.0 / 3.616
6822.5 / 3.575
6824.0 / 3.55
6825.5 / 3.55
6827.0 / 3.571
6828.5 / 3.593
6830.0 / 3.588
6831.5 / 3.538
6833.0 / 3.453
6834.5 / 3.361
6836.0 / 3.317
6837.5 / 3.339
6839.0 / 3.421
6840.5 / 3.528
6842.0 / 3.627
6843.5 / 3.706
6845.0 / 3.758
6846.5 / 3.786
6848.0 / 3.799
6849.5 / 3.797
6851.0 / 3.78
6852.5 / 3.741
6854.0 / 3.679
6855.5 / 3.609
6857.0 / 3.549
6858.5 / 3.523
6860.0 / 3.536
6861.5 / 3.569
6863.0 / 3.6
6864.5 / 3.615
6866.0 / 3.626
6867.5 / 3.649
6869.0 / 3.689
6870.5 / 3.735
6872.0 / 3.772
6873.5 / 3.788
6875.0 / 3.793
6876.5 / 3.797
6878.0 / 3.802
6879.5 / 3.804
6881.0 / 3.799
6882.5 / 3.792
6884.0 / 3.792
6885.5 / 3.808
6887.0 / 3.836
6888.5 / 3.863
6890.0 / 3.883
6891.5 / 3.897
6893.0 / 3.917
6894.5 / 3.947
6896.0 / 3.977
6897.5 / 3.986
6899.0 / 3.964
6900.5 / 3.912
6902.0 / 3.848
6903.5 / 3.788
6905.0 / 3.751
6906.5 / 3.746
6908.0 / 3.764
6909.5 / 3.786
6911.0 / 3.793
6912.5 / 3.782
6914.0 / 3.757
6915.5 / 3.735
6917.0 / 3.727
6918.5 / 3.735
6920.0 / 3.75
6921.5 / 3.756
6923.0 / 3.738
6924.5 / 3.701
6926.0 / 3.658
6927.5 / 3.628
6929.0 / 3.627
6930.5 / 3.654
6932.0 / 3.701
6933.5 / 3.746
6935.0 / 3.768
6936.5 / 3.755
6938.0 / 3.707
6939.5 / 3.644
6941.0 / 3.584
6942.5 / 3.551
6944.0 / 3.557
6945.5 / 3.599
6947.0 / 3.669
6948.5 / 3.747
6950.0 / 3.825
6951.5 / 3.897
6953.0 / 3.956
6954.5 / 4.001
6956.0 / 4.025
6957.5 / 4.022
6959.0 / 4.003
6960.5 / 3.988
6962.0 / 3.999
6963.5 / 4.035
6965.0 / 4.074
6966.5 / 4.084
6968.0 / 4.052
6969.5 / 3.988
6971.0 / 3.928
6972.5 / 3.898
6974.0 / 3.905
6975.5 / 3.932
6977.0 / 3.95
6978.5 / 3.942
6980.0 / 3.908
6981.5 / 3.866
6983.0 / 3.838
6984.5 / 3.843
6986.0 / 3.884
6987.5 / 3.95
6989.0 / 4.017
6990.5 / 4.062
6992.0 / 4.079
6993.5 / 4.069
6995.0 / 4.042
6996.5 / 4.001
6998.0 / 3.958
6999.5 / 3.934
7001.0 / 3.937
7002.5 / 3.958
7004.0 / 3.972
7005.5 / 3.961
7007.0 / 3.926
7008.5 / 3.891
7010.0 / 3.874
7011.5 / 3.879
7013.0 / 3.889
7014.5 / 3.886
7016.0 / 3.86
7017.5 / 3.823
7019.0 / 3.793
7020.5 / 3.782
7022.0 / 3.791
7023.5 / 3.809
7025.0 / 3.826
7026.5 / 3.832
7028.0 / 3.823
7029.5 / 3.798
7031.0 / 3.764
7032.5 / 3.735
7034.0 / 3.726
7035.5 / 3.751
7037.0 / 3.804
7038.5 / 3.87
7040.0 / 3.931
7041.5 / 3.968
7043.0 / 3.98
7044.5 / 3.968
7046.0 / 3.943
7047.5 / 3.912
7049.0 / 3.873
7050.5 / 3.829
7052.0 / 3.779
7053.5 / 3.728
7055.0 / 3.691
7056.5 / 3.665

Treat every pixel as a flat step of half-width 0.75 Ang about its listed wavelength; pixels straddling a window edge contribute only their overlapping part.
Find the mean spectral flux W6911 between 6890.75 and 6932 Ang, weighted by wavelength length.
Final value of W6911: 3.79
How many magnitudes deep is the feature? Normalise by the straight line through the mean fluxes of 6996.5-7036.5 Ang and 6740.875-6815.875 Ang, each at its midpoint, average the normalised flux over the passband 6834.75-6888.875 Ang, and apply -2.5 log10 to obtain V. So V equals 0.04 mag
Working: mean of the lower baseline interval 3.81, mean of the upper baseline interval 3.86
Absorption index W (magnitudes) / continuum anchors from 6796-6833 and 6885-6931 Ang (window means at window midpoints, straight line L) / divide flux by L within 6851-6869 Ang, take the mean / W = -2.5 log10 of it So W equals 0.04 mag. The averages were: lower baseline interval 3.72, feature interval 3.62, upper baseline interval 3.8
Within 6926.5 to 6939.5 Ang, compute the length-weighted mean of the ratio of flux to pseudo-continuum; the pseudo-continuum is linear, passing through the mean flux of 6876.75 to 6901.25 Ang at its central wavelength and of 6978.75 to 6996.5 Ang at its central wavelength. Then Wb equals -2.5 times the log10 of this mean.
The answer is 0.06 mag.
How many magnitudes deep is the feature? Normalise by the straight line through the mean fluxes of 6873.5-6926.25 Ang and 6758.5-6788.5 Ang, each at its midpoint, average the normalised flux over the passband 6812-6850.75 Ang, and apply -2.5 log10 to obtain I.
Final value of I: 0.05 mag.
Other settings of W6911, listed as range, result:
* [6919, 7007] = 3.87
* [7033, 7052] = 3.87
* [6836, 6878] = 3.66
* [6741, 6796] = 3.81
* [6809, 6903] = 3.72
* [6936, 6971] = 3.86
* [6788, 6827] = 3.74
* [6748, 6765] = 3.8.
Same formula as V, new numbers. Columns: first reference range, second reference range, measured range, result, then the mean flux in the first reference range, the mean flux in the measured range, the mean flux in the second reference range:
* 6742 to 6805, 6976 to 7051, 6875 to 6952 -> 0.024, 3.8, 3.77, 3.89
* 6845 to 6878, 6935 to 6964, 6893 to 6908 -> -0.037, 3.69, 3.88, 3.82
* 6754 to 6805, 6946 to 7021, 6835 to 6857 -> 0.056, 3.77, 3.63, 3.94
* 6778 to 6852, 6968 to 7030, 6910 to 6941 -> 0.033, 3.71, 3.72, 3.91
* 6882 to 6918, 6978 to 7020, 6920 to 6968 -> 0.022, 3.84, 3.8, 3.93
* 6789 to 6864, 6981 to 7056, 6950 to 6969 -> -0.052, 3.67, 4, 3.88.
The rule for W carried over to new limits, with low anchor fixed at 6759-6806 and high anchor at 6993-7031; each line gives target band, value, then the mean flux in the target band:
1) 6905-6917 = 0.02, 3.76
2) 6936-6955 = 0.04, 3.73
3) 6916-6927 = 0.03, 3.72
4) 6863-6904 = 0.00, 3.81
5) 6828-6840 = 0.10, 3.45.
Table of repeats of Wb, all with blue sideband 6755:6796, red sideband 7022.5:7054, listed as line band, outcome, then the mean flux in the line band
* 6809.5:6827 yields 0.010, 3.75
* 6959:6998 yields -0.041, 3.97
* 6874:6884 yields 0.000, 3.8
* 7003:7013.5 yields -0.023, 3.91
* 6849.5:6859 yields 0.038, 3.66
